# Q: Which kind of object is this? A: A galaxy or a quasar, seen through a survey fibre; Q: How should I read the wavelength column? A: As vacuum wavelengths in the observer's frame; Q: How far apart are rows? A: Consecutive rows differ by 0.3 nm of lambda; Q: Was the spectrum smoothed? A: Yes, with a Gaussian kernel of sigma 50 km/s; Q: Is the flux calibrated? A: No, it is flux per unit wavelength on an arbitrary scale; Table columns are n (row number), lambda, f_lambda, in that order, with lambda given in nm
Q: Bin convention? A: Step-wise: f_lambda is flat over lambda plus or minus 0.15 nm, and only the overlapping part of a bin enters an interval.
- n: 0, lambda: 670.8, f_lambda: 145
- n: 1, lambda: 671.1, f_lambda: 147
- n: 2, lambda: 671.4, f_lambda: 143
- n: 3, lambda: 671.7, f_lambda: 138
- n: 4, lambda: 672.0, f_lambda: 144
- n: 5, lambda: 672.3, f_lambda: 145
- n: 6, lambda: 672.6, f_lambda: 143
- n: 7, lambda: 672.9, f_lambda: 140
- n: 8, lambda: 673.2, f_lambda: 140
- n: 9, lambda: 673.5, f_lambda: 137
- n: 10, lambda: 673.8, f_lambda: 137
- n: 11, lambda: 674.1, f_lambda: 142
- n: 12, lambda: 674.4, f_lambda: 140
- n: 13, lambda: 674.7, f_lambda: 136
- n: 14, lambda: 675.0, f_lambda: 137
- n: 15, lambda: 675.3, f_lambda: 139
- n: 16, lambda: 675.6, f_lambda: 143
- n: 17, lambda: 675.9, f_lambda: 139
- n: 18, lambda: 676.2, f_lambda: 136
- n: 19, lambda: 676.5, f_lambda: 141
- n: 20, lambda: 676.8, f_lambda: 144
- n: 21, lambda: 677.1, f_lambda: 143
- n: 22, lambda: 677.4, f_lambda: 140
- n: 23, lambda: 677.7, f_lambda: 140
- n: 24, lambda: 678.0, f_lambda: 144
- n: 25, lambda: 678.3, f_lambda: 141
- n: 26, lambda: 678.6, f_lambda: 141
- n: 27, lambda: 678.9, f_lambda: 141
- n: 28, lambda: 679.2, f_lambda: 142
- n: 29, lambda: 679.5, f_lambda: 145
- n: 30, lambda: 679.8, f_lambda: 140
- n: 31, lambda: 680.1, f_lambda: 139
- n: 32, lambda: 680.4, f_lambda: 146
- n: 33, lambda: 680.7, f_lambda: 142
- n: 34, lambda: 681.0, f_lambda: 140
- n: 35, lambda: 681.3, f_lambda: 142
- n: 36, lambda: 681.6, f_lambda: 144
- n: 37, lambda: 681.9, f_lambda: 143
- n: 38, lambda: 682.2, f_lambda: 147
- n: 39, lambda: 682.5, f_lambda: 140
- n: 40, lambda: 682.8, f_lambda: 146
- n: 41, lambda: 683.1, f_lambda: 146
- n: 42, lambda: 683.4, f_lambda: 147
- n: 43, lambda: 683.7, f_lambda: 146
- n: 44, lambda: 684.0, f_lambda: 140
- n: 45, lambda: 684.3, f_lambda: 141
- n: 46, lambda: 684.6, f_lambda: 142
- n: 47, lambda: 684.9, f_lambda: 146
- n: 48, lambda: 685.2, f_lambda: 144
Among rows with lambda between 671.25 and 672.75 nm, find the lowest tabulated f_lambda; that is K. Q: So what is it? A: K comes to 138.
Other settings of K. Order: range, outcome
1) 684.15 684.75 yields 141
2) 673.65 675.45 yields 136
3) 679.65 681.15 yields 139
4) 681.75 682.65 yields 140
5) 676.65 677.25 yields 143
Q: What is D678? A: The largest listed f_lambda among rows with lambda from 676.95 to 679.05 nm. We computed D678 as 144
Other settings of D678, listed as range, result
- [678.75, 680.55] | 146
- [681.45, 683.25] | 147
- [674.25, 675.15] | 140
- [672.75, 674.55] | 142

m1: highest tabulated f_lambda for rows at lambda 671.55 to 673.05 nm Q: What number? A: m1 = 145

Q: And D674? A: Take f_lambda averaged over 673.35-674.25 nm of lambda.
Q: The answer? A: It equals 139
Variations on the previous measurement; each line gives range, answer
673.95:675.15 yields 139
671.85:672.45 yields 144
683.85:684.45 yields 140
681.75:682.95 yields 144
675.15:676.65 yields 140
